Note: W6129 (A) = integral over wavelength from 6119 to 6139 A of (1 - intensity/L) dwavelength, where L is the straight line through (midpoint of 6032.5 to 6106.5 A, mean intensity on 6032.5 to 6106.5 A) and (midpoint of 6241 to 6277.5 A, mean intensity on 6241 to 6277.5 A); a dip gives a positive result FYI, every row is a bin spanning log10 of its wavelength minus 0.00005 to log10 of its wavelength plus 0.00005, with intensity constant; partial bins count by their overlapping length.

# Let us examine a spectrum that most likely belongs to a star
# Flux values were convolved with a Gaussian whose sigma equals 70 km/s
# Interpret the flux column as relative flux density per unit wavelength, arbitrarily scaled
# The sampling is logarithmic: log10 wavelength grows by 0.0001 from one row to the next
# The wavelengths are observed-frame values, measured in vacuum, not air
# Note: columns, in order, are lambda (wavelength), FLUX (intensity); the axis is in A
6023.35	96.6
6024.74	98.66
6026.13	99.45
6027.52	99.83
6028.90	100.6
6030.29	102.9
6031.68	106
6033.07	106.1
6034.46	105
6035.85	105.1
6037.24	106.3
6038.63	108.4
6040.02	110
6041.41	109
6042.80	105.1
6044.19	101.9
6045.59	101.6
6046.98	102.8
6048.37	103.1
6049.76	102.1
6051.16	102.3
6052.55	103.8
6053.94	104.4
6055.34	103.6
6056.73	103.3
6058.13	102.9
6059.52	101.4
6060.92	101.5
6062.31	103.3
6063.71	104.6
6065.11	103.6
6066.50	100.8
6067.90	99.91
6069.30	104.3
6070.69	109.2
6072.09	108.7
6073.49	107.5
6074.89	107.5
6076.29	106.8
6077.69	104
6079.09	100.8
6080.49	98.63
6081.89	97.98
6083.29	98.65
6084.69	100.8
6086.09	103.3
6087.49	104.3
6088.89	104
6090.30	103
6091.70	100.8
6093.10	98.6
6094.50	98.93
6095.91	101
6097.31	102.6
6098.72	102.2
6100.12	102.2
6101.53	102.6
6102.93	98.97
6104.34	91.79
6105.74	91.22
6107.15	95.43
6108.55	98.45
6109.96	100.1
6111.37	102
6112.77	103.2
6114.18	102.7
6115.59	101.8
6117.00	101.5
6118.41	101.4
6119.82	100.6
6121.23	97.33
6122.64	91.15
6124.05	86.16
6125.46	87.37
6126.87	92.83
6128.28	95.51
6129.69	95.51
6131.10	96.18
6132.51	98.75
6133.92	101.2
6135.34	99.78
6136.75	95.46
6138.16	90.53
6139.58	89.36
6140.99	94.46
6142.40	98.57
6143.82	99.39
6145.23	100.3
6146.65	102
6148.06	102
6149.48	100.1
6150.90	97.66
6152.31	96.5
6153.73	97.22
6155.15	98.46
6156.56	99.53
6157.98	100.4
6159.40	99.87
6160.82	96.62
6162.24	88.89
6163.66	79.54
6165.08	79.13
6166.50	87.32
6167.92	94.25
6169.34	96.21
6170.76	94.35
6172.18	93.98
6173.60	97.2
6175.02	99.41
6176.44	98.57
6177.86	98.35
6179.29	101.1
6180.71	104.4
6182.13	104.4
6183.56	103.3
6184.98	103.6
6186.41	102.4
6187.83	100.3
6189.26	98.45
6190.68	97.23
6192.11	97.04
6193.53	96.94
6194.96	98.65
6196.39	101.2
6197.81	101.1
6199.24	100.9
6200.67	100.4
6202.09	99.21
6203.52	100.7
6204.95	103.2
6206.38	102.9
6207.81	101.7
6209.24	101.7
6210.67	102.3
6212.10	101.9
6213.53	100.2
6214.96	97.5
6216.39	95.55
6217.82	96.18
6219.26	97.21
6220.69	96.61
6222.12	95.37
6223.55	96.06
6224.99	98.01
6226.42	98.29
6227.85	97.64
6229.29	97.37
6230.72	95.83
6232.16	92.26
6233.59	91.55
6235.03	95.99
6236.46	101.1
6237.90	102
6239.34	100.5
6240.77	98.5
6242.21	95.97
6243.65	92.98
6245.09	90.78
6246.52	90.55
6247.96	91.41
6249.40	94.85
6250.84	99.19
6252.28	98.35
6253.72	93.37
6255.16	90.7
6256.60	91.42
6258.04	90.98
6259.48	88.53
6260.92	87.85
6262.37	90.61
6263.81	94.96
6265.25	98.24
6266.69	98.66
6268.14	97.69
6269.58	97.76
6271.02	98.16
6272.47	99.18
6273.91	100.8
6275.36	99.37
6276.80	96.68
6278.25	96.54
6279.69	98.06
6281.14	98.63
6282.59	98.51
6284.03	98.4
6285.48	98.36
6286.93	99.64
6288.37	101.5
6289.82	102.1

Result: 1.1 A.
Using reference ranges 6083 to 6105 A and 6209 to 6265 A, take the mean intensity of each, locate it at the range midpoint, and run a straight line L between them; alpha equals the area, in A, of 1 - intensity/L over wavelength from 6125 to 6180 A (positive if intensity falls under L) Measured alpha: 1.66 A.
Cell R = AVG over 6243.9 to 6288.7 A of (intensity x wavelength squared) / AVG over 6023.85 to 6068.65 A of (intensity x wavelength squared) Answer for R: 1.0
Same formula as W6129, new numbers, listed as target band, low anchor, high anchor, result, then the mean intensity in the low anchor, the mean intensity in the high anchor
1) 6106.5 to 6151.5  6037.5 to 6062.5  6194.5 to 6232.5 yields 1.8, 104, 98.9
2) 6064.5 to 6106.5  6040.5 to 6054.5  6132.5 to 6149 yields -0.2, 104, 97.6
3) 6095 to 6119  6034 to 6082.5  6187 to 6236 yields 0.5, 104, 98.5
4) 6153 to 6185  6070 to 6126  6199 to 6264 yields 0.7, 100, 96.5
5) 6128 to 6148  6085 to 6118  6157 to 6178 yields -0.1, 100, 93.6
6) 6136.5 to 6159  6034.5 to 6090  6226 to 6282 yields 0.6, 104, 95.7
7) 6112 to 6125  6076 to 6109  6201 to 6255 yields 0.2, 100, 97.4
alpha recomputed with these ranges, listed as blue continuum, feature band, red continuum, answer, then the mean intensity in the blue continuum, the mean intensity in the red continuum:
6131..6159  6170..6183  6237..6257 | -0.27 A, 98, 95.1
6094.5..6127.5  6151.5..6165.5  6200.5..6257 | 0.54 A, 98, 97.2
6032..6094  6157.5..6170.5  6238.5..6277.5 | 1.04 A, 104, 95.1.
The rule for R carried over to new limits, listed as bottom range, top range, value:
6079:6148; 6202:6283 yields 1.03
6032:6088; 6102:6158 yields 0.96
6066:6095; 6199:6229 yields 1.01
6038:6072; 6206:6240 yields 1.00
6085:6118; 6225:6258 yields 0.99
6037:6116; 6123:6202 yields 0.97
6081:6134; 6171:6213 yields 1.05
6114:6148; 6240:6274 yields 1.02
